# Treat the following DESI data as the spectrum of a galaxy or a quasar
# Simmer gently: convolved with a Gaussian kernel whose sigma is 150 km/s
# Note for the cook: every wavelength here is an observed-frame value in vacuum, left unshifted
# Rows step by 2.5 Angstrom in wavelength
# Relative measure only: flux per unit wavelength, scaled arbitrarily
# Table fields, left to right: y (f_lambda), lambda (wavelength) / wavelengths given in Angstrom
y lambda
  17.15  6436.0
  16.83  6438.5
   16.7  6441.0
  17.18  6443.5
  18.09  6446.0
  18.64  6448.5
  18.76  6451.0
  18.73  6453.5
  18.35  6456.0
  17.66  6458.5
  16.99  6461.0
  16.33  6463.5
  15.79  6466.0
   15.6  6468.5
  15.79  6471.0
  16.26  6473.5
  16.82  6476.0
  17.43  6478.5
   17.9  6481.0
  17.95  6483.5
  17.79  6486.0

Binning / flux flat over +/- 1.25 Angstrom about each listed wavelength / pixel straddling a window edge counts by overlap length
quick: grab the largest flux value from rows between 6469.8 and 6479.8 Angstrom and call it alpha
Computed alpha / 17.43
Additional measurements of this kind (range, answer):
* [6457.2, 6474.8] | 17.66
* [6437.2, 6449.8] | 18.64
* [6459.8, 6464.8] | 16.99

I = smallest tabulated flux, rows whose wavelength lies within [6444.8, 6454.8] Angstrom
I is 18.09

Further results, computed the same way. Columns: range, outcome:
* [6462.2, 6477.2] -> 15.6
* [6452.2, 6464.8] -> 16.33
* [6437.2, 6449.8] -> 16.7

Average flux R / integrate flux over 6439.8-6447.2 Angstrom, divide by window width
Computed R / 17.3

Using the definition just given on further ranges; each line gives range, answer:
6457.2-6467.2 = 16.7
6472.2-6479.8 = 16.8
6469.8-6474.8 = 16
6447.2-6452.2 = 18.7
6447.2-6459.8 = 18.4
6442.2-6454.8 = 18.3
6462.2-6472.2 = 15.9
